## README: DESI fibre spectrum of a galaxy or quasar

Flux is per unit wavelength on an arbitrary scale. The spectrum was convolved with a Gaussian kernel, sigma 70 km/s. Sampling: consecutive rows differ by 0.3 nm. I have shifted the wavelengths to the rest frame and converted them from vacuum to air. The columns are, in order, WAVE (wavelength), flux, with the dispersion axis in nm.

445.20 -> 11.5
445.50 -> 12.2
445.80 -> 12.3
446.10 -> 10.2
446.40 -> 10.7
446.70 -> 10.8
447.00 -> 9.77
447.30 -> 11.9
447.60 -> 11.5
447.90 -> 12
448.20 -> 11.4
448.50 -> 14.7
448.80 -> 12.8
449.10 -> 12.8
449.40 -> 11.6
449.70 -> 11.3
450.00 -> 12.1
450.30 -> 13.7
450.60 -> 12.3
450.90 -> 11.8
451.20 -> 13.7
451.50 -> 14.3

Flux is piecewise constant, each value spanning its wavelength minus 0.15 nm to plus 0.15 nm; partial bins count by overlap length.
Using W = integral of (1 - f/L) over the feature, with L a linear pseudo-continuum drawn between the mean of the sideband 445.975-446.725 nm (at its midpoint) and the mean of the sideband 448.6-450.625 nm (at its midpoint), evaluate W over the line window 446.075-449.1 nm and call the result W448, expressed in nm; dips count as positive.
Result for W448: -0.11 nm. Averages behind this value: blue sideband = 10.5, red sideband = 12.4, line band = 11.7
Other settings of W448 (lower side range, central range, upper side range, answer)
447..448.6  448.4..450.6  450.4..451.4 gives -0.044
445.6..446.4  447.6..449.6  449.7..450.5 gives -0.062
